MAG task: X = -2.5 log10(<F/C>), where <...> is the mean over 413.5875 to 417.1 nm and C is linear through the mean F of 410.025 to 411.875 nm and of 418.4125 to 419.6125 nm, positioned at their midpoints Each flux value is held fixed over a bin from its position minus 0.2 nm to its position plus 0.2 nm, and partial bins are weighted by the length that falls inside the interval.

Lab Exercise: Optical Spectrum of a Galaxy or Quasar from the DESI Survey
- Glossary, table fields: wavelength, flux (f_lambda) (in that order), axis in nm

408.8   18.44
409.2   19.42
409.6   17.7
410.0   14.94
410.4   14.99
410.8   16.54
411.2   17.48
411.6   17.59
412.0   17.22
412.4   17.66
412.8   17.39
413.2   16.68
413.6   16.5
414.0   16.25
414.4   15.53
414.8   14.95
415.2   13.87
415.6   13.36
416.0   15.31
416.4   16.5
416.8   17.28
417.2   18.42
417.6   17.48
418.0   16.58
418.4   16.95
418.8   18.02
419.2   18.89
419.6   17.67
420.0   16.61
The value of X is 0.121 mag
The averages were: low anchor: 16.5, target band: 15.5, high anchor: 18.1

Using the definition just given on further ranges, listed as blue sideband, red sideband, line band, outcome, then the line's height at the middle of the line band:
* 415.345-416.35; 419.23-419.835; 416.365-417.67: -0.121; 15.7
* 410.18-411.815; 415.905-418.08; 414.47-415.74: 0.186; 16.9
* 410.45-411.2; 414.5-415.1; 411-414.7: -0.081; 15.7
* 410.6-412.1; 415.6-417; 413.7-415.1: 0.062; 16.4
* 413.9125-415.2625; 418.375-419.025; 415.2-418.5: 0.018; 16.6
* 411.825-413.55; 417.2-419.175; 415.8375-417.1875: 0.047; 17.4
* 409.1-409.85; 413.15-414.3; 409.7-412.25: 0.064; 17.6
